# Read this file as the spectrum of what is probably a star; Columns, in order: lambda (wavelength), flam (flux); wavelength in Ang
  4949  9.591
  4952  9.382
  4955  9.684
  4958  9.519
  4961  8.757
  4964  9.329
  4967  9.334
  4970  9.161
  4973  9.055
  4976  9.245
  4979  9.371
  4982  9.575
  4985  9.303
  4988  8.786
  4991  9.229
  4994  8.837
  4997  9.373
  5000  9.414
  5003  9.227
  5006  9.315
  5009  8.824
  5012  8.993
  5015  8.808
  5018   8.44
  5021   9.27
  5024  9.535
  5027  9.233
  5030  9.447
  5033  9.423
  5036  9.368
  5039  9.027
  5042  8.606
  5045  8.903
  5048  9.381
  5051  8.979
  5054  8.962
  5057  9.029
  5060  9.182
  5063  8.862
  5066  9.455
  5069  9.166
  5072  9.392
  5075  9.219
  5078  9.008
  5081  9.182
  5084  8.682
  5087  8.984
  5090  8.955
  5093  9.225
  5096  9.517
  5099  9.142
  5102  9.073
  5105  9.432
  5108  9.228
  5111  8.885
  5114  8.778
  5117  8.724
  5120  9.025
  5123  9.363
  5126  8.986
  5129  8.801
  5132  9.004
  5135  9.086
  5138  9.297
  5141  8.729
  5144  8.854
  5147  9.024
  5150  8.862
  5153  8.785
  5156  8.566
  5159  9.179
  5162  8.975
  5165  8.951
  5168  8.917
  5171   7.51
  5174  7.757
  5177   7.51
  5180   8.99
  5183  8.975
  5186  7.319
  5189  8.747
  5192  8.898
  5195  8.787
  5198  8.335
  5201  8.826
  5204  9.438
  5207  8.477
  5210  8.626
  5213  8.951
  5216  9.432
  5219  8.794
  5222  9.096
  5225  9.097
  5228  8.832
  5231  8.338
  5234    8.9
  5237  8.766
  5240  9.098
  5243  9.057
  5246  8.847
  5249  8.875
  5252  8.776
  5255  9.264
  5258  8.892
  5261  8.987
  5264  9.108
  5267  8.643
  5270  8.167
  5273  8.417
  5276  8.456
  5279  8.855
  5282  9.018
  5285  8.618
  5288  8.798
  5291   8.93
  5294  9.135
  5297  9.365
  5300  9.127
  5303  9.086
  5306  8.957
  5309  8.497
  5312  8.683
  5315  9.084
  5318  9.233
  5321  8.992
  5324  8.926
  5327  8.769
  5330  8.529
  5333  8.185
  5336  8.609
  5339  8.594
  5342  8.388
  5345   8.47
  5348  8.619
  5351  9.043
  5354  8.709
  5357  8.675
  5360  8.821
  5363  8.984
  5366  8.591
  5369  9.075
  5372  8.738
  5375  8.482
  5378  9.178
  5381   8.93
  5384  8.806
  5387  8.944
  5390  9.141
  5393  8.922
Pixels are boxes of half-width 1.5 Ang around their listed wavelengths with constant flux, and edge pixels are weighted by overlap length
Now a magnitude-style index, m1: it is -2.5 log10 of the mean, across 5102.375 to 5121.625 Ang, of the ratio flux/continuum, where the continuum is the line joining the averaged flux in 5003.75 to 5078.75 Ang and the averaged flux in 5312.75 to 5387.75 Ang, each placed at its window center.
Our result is 0.00 mag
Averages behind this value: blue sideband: 9.12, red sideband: 8.77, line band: 9.02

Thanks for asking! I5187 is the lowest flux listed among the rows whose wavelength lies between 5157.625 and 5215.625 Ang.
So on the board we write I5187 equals 7.319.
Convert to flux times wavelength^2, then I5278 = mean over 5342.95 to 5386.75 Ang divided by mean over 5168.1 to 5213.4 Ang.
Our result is 1.1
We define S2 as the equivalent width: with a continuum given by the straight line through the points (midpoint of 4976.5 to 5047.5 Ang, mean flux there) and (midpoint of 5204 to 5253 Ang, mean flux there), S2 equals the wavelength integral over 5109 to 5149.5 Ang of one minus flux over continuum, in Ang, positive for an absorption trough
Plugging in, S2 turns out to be 0.2 Ang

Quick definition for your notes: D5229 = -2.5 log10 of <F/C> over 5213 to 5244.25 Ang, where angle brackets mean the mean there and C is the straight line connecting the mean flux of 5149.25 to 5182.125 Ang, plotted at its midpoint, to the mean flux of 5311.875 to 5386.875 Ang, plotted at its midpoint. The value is -0.04 mag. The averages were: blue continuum 8.55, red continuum 8.77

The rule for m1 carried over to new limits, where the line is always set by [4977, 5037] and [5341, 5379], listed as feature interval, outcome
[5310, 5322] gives -0.02 mag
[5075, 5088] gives 0.01 mag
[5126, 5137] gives 0.01 mag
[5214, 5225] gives -0.02 mag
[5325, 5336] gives 0.03 mag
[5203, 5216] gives 0.00 mag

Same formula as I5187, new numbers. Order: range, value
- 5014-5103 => 8.44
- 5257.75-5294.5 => 8.167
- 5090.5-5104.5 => 9.073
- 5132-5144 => 8.729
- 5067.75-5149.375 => 8.682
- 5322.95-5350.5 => 8.185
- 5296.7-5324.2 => 8.497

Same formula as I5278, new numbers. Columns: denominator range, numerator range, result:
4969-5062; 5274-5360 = 1.08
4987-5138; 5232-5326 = 1.06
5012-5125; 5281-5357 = 1.07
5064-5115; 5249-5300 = 1.04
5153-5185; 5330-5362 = 1.08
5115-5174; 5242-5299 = 1.05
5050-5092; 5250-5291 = 1.04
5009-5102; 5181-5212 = 1.00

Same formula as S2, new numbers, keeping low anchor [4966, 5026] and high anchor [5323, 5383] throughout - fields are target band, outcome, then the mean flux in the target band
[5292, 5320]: -0.78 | 9.02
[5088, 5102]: -0.24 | 9.19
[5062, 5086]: -0.17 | 9.12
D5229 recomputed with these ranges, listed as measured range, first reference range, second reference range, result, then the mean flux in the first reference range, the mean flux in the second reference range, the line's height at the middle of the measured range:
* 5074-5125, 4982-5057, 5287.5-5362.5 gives -0.01 mag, 9.12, 8.81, 9.04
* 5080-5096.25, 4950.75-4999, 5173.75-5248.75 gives -0.01 mag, 9.25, 8.73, 9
